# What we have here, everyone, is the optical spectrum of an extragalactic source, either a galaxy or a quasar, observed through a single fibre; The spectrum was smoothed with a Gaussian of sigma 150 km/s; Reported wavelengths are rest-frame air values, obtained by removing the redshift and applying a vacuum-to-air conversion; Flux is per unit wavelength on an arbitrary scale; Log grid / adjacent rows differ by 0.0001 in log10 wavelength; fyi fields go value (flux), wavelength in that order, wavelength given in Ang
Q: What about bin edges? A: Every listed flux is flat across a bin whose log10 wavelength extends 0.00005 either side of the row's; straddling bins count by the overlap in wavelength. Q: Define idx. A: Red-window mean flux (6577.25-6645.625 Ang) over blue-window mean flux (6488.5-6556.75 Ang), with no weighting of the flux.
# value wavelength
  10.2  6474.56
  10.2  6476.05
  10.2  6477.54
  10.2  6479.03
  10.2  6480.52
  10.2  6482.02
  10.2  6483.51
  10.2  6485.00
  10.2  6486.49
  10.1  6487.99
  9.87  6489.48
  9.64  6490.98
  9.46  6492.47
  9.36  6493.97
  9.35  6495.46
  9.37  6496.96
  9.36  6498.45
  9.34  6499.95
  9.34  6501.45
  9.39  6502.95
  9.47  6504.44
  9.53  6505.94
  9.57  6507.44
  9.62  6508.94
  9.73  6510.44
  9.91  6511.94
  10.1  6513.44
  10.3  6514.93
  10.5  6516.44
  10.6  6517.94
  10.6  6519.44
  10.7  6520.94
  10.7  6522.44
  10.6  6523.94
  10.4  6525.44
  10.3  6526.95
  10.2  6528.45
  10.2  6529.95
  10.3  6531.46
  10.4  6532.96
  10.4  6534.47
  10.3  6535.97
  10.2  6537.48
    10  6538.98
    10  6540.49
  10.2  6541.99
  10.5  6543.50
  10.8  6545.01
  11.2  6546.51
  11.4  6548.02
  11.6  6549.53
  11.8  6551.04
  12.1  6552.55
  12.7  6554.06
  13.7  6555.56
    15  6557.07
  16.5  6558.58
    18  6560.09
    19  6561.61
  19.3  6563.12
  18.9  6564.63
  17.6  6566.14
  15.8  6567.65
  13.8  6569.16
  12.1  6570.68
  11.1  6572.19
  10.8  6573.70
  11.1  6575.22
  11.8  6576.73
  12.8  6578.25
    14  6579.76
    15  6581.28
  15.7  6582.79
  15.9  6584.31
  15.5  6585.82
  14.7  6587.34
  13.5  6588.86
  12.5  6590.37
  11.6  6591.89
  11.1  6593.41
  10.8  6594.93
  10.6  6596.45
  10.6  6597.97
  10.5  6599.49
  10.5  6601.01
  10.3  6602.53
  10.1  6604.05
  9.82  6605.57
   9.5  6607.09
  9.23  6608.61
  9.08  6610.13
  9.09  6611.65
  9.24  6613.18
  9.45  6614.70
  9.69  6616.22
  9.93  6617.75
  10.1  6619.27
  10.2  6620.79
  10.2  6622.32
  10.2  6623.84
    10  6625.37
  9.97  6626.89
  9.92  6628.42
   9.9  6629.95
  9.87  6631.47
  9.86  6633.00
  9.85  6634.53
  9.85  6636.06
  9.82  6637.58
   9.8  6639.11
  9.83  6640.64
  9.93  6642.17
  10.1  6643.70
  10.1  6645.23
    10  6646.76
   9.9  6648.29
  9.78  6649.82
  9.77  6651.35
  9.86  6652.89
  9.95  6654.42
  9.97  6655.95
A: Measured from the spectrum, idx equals 1.05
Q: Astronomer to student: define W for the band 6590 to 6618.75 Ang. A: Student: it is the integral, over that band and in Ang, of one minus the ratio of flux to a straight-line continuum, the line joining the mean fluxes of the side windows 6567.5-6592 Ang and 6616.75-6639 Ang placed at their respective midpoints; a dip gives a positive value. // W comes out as 3.7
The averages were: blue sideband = 13.4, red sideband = 9.97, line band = 10.2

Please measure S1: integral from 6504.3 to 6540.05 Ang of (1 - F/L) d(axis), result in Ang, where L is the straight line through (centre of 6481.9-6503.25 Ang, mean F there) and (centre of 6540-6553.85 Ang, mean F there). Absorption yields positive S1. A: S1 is 0.9 Ang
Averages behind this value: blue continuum 9.68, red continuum 11.2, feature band 10.2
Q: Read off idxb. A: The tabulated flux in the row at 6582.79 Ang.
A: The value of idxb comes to 15.7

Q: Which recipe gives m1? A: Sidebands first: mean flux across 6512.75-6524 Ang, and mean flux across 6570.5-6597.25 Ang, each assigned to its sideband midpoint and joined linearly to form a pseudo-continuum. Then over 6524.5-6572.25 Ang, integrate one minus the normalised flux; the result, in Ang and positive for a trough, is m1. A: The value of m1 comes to -4.4 Ang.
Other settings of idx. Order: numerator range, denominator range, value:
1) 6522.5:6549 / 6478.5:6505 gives 1.07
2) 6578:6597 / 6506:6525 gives 1.31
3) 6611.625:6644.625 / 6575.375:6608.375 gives 0.81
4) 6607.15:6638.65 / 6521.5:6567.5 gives 0.78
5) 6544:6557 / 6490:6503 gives 1.28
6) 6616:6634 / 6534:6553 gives 0.93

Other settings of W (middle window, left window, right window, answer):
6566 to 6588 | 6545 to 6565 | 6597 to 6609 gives -2.33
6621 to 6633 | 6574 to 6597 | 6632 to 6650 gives 0.78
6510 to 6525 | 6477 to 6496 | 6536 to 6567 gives 1.59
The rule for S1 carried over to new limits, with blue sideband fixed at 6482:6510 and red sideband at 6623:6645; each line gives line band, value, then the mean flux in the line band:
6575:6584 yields -3.52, 13.7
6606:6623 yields 0.48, 9.61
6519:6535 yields -1.19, 10.4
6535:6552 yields -1.74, 10.7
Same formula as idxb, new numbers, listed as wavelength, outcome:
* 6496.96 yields 9.37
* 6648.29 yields 9.9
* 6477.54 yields 10.2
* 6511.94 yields 9.91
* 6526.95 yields 10.3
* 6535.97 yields 10.3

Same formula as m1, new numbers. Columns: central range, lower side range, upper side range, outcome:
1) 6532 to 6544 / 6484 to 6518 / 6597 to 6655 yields -0.6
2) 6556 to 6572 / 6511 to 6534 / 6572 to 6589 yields -4.7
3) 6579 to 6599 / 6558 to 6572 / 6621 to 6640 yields 1.4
